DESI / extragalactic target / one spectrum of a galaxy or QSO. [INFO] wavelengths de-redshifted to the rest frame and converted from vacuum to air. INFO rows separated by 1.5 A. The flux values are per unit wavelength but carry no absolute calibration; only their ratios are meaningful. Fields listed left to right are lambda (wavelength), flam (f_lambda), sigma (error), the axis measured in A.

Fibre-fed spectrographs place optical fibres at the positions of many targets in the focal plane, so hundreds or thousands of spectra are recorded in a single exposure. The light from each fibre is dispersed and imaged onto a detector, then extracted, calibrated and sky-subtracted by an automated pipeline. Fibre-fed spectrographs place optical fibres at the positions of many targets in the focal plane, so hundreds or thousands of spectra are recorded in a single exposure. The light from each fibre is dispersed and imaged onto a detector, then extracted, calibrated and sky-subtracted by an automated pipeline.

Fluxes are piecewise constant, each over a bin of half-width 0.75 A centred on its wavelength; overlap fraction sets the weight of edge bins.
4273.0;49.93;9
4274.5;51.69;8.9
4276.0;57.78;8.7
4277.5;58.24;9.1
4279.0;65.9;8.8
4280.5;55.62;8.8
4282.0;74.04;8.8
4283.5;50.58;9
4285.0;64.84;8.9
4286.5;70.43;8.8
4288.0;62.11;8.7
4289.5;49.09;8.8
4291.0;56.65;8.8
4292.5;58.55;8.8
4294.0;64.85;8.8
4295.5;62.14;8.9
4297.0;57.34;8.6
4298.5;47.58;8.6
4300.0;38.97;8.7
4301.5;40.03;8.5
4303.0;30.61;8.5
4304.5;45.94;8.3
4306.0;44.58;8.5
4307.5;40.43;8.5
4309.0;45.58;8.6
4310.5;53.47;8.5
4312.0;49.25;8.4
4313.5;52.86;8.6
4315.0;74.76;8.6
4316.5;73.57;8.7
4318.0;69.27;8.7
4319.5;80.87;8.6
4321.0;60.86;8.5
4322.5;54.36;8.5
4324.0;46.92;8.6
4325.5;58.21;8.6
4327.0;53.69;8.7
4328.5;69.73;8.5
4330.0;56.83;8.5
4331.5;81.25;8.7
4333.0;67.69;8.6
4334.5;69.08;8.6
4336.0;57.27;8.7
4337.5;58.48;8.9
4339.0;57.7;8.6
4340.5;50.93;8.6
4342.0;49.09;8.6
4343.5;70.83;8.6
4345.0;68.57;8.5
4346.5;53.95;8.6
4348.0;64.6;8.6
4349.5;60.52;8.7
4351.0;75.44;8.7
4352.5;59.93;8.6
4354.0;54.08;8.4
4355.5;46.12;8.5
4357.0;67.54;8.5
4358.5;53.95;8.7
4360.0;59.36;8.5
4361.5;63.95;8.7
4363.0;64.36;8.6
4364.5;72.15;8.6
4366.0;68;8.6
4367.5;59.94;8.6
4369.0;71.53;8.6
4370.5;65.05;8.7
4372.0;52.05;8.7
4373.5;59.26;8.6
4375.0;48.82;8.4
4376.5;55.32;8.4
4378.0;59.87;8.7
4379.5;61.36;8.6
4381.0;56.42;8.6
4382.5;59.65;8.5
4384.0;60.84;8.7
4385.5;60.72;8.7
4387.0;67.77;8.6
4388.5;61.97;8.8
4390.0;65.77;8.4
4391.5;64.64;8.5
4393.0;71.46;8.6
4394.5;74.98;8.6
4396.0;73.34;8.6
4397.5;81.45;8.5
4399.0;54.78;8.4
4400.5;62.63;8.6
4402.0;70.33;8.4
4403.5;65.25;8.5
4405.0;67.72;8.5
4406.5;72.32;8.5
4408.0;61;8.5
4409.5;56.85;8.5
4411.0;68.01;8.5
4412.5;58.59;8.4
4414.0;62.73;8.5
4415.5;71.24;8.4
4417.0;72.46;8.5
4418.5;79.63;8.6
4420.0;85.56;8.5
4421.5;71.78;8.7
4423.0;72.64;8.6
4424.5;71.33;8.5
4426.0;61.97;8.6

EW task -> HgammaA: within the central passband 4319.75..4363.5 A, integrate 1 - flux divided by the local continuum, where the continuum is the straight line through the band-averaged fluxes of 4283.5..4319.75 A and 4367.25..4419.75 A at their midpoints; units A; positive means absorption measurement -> -1.1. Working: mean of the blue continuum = 55.1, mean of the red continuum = 64.7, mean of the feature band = 60.7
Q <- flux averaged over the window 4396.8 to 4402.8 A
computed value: 67.2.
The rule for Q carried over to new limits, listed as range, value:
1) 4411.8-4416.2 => 64.2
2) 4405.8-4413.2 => 63.3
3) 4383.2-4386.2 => 60.8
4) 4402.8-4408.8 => 66.5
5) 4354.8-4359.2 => 56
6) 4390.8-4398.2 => 73.2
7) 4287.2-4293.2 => 56.7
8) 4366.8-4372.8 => 62.1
